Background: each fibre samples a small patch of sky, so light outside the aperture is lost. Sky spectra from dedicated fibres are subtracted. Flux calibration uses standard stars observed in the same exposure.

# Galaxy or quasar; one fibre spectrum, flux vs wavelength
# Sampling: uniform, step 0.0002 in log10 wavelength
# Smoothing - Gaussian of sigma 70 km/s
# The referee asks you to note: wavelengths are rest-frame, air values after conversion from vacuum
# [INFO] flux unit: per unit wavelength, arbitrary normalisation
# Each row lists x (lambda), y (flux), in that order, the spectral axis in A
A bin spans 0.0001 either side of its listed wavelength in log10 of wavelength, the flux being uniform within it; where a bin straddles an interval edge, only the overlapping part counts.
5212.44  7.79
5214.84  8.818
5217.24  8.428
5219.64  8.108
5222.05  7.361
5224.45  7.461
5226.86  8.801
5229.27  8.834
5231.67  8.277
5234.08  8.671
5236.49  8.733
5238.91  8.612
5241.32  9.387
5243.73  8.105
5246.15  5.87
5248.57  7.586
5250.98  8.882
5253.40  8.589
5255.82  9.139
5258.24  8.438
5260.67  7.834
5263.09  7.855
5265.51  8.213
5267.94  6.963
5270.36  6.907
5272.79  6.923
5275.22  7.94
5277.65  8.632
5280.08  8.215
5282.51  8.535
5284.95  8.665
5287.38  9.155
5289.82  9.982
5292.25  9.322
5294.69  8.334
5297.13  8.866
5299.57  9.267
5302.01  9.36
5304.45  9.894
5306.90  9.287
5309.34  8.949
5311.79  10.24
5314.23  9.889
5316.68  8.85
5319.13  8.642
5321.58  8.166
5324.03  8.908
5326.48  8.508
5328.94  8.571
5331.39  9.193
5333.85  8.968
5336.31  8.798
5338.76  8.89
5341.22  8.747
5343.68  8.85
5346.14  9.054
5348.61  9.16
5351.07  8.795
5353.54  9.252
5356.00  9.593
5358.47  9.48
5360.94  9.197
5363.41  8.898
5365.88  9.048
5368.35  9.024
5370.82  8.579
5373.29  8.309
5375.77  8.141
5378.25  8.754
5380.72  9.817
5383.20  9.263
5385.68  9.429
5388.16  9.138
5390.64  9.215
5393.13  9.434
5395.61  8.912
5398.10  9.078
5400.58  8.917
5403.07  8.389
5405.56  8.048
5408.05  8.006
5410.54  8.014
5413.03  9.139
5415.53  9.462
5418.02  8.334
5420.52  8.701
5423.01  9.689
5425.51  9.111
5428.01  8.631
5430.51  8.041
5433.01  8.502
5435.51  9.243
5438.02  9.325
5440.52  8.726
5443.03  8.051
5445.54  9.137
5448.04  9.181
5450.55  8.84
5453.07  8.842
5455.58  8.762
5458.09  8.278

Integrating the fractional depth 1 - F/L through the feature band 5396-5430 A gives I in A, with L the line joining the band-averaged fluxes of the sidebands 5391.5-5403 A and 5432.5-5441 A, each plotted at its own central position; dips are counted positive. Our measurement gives 1.10 A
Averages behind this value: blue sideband 9.02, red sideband 9.01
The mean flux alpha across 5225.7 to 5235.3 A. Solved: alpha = 8.65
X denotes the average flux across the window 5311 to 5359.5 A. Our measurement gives 9.02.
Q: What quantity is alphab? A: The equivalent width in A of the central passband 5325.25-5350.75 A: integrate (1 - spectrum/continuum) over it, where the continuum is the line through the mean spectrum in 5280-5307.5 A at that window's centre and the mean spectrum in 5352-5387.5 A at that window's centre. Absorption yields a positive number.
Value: 0.6 A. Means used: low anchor 9.1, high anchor 9.06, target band 8.87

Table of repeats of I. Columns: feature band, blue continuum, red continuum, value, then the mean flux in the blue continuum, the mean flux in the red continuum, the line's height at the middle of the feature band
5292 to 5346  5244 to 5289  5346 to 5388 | -2.88 A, 8.04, 9.05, 8.57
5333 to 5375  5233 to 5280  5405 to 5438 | -2.56 A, 8.07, 8.72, 8.46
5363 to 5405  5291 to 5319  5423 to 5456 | 0.31 A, 9.27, 8.83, 9.01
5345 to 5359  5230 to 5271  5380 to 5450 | -0.99 A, 8.15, 8.88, 8.6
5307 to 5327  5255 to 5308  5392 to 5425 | -1.05 A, 8.53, 8.79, 8.6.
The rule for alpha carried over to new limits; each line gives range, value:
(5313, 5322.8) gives 8.89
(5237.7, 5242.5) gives 9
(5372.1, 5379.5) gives 8.4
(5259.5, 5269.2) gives 7.72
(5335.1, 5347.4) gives 8.87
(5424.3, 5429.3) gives 8.86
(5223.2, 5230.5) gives 8.37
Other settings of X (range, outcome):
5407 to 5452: 8.79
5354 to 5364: 9.31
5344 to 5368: 9.15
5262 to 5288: 7.98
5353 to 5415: 8.92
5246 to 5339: 8.63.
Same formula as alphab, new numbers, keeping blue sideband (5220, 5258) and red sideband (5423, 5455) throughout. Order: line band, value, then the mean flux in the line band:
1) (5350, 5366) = -1.08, 9.19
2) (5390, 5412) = 0.18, 8.66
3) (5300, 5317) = -2.09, 9.52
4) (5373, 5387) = -0.52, 9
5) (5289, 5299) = -0.79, 9.1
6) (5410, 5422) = -0.03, 8.79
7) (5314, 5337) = -0.76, 8.8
